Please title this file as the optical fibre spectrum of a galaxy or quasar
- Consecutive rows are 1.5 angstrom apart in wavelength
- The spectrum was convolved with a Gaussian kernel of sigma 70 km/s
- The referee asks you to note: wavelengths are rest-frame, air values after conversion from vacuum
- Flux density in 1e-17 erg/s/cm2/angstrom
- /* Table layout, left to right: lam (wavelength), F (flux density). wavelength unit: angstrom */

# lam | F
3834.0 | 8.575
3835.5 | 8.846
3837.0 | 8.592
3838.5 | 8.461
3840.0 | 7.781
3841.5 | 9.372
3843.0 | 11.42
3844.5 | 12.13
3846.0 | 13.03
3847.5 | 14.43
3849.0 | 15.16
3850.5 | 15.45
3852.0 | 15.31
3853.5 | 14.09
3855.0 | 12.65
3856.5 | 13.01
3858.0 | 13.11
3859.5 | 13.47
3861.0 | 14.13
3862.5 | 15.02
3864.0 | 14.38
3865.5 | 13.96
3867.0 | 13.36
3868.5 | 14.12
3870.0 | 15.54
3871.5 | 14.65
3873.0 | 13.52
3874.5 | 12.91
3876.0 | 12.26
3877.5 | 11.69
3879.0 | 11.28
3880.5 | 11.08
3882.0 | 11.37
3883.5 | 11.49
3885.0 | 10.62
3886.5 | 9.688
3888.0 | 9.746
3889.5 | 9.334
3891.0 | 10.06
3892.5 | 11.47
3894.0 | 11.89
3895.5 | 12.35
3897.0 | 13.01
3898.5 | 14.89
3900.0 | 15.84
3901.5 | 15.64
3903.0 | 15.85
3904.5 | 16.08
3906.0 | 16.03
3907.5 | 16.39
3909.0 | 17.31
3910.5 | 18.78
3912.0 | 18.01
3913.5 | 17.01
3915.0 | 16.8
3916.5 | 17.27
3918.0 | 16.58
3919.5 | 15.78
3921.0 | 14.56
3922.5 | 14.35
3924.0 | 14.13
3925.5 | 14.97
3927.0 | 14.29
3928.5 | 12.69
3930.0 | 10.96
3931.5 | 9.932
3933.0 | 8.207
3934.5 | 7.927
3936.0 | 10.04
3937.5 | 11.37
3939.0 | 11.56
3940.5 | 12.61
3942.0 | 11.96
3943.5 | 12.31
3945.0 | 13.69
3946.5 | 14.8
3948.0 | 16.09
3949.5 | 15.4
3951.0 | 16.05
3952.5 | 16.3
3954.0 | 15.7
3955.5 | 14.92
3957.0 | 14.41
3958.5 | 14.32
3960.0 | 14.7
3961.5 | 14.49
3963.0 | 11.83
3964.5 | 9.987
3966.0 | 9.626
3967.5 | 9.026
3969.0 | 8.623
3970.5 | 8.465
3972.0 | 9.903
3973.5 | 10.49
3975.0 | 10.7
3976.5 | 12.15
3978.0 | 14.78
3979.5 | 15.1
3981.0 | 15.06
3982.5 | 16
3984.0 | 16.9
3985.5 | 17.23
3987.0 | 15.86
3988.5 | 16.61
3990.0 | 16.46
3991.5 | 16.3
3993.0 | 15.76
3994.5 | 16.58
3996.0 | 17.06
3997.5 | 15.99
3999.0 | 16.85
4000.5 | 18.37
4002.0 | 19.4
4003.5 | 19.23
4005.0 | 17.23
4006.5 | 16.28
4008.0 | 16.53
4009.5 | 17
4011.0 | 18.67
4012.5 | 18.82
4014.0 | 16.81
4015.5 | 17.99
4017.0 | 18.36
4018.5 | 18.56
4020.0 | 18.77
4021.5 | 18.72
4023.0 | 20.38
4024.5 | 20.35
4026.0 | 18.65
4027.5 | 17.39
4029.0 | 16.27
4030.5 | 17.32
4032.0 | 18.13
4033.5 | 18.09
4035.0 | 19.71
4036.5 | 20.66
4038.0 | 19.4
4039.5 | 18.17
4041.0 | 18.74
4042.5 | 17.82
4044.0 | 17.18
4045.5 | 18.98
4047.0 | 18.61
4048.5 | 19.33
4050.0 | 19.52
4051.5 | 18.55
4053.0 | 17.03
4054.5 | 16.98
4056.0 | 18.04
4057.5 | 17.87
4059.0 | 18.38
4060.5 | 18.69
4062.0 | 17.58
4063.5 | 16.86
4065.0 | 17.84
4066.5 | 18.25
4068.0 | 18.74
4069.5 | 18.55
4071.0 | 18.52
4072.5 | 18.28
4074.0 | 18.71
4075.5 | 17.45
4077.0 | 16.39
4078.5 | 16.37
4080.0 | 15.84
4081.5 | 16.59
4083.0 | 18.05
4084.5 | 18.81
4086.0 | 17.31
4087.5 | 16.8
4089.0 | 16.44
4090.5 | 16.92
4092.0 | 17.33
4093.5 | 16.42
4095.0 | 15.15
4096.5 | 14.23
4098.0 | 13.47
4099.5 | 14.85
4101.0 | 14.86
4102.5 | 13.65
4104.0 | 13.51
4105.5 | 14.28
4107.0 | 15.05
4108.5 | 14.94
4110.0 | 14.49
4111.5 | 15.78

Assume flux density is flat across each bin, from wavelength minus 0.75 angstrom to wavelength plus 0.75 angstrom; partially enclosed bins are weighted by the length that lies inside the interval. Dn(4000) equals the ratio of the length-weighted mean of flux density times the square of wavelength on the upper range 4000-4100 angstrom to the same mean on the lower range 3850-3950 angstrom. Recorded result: 1.42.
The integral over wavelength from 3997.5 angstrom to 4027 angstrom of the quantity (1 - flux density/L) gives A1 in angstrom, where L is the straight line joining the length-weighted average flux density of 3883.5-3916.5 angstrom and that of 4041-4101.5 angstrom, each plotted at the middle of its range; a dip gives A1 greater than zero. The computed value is -3.5 angstrom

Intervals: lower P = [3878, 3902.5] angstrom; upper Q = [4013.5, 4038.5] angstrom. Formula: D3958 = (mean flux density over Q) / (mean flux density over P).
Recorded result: 1.56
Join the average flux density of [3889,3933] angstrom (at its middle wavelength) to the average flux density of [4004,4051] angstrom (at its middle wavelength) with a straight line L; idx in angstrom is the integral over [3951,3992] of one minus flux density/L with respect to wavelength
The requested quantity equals 7.24 angstrom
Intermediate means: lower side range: 14.5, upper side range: 18.3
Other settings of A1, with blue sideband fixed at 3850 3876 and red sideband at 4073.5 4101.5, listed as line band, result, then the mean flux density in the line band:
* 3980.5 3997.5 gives -1.1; 16.4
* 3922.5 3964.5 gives 4.9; 13.1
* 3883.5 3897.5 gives 3.3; 10.9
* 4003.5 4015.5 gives -1.5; 17.5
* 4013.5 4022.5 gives -1.5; 18.3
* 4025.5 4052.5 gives -4.4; 18.5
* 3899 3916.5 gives -2.7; 16.7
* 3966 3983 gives 3.9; 11.7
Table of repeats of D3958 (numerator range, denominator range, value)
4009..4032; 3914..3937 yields 1.38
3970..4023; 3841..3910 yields 1.22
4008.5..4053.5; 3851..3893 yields 1.46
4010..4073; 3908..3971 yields 1.36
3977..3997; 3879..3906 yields 1.29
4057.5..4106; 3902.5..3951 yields 1.18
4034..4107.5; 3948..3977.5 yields 1.37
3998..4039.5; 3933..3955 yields 1.39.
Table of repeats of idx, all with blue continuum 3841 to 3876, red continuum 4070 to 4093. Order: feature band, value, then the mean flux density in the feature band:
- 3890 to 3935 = 0.7 angstrom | 14.3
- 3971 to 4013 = -0.1 angstrom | 15.9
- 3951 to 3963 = 0.3 angstrom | 14.8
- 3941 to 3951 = 0.6 angstrom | 14.2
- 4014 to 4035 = -2.5 angstrom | 18.4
